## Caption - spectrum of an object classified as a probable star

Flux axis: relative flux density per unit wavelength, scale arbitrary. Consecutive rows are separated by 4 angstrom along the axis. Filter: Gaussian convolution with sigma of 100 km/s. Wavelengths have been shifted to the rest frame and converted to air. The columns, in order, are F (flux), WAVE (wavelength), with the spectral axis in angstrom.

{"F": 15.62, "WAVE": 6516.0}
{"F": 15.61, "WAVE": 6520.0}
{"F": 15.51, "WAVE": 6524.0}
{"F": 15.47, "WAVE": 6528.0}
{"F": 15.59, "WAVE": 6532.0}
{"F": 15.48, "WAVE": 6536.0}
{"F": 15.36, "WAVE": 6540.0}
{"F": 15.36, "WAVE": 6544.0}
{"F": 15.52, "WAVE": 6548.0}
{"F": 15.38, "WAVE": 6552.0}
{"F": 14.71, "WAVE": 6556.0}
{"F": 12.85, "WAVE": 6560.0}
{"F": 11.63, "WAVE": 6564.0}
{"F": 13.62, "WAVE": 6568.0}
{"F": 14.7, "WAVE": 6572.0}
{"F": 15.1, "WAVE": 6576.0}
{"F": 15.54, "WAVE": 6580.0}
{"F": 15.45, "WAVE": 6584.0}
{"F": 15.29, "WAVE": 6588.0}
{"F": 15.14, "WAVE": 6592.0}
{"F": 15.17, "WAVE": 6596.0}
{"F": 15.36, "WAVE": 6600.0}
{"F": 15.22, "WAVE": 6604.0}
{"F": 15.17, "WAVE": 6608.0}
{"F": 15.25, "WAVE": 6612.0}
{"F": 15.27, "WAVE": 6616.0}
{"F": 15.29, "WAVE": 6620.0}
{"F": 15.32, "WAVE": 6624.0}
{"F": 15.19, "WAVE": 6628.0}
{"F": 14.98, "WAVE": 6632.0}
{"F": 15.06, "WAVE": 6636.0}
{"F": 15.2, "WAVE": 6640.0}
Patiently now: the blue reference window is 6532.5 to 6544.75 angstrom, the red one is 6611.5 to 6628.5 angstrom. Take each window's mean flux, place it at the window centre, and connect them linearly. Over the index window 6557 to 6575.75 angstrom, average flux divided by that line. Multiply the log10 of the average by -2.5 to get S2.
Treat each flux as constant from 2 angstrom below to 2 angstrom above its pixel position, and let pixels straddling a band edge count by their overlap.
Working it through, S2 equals 0.14 mag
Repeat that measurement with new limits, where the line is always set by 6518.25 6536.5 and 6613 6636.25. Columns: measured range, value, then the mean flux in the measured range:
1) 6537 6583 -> 0.062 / 14.6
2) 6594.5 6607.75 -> 0.003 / 15.2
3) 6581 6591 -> -0.002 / 15.4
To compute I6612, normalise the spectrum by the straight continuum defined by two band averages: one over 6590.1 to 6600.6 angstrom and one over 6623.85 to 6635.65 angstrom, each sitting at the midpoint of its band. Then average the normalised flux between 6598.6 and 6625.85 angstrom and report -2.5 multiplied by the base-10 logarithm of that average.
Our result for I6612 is -0.01 mag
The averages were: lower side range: 15.2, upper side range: 15.1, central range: 15.3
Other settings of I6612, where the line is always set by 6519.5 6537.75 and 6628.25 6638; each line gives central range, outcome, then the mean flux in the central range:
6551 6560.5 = 0.07 mag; 14.4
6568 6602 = 0.01 mag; 15.1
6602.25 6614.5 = 0.00 mag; 15.2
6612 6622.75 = -0.01 mag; 15.3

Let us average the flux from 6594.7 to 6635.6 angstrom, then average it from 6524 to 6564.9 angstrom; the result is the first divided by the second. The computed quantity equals 1.02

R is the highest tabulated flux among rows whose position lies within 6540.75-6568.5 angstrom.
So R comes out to 15.52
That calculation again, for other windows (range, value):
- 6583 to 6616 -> 15.45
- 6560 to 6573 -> 14.7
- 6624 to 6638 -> 15.32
